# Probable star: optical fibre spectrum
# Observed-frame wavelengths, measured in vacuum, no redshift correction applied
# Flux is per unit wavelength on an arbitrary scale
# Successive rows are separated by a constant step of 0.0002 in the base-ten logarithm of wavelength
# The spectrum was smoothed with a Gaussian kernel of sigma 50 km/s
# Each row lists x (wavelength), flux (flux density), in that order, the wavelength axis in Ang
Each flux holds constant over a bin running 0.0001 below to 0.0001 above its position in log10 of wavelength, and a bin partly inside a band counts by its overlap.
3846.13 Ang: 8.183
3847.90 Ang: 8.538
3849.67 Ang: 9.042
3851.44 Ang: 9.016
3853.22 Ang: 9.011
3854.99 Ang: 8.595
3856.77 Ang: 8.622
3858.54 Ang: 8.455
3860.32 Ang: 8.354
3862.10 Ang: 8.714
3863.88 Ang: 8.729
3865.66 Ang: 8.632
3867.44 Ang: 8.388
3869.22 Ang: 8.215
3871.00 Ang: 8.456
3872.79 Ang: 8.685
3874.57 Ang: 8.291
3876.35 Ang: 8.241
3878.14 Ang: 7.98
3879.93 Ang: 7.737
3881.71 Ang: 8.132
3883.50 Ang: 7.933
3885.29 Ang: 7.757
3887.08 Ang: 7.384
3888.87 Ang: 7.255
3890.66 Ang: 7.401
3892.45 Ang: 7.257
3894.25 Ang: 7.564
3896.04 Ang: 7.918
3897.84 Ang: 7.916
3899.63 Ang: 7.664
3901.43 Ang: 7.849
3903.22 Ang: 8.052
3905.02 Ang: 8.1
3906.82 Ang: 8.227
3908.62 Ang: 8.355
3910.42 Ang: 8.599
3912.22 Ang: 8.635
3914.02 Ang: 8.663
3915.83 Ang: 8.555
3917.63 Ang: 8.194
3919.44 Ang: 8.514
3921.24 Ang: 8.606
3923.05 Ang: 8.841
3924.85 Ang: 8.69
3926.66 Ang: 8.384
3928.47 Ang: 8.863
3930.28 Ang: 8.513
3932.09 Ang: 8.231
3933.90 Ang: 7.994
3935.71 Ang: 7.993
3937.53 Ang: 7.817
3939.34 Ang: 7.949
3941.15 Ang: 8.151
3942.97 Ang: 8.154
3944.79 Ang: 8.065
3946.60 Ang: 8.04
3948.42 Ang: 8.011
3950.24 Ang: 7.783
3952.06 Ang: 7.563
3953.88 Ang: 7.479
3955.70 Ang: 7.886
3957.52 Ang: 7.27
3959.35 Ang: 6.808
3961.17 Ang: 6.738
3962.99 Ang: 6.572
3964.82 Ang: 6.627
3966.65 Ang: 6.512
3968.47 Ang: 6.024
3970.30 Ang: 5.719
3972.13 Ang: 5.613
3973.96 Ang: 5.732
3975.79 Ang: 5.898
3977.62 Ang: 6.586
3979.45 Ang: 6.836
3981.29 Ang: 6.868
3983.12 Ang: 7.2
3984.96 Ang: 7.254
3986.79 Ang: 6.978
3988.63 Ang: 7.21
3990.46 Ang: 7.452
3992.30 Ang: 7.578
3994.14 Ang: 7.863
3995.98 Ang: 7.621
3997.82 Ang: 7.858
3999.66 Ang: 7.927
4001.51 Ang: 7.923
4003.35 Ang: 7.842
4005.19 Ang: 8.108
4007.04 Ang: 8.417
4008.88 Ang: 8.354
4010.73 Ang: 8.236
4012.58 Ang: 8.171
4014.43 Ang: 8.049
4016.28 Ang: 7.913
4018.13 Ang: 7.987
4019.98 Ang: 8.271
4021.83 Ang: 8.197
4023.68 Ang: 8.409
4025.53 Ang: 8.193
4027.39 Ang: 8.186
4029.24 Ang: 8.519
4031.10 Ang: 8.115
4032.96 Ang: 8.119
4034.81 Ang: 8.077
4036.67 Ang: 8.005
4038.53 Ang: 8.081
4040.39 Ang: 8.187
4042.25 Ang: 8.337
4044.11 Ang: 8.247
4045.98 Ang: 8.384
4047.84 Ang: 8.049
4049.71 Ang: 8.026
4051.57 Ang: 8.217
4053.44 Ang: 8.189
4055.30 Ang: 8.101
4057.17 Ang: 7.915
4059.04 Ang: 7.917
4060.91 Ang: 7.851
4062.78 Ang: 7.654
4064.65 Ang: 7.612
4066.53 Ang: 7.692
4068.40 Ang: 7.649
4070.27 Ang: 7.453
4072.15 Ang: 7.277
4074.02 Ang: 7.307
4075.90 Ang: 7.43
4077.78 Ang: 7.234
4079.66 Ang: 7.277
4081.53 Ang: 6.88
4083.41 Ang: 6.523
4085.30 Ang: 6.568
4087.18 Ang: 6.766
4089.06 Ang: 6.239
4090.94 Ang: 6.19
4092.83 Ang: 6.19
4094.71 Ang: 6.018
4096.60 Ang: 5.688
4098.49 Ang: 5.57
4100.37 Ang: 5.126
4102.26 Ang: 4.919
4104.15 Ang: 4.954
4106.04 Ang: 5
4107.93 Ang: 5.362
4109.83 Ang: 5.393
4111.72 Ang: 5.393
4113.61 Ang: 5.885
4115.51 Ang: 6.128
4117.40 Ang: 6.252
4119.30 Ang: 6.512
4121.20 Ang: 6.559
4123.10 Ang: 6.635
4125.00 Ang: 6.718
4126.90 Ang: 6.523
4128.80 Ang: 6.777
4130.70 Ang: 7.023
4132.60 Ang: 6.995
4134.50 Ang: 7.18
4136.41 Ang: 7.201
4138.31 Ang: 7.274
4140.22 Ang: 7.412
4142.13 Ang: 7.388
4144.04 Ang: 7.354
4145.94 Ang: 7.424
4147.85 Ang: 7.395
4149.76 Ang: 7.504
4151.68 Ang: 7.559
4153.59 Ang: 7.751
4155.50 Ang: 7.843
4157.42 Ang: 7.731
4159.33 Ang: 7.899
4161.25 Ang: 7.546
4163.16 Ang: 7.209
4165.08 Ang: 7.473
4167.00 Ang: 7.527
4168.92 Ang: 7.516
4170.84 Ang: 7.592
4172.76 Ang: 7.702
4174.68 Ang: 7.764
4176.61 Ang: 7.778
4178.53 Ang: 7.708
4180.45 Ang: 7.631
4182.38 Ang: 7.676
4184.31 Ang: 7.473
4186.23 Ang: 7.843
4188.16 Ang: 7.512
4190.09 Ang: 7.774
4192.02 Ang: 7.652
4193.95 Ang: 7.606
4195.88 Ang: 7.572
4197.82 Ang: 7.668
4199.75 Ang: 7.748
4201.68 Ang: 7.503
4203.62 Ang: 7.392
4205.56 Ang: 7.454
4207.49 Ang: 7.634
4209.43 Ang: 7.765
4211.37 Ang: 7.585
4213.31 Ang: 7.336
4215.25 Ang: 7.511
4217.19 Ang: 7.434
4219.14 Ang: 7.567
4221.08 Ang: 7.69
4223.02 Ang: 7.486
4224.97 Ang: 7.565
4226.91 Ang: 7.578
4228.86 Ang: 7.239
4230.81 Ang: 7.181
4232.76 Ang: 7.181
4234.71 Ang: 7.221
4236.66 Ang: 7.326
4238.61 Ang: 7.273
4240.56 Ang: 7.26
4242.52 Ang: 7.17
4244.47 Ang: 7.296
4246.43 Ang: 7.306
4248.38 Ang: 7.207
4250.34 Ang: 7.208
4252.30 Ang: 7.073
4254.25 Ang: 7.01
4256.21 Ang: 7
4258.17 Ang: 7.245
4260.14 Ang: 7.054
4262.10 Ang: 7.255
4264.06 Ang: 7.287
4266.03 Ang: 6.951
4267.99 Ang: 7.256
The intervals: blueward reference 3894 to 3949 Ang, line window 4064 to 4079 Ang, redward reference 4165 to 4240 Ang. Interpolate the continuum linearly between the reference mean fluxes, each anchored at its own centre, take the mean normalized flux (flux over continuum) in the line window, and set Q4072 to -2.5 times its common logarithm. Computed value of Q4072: 0.06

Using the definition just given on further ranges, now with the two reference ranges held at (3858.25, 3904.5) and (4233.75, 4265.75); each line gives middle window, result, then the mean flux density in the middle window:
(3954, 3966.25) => 0.126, 6.99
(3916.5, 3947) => -0.052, 8.3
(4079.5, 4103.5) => 0.232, 6.1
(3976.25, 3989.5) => 0.125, 6.95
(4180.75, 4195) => -0.045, 7.65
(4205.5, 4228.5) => -0.041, 7.55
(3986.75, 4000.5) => 0.025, 7.6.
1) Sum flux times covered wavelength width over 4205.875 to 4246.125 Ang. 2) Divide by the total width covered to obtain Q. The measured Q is 7.41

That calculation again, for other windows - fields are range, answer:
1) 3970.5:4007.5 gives 7.2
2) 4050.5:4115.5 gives 6.68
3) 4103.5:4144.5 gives 6.45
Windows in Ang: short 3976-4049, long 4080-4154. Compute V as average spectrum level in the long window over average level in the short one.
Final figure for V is 0.8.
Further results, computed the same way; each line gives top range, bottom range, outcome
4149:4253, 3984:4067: 0.94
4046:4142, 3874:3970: 0.86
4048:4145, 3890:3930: 0.82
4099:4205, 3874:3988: 0.92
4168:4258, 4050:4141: 1.11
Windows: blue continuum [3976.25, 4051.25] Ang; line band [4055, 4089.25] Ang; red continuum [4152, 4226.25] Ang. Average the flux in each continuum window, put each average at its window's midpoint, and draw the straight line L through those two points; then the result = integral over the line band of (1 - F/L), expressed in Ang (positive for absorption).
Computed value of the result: 1.98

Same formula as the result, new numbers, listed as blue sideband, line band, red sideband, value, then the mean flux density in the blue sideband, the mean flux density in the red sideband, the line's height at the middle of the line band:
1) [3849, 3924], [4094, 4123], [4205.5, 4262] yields 7.52 Ang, 8.25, 7.34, 7.67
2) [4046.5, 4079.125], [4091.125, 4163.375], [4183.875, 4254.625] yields 9.56 Ang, 7.74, 7.44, 7.62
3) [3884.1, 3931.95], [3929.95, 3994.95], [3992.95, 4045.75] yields 7.17 Ang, 8.15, 8.12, 8.13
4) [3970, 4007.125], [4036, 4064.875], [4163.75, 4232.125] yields -3.08 Ang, 7.16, 7.57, 7.28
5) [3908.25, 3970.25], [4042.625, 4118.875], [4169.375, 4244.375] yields 8.70 Ang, 7.88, 7.52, 7.69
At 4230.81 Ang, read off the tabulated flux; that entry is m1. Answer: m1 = 7.181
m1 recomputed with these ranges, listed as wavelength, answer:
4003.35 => 7.842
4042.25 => 8.337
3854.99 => 8.595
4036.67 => 8.005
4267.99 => 7.256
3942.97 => 8.154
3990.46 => 7.452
